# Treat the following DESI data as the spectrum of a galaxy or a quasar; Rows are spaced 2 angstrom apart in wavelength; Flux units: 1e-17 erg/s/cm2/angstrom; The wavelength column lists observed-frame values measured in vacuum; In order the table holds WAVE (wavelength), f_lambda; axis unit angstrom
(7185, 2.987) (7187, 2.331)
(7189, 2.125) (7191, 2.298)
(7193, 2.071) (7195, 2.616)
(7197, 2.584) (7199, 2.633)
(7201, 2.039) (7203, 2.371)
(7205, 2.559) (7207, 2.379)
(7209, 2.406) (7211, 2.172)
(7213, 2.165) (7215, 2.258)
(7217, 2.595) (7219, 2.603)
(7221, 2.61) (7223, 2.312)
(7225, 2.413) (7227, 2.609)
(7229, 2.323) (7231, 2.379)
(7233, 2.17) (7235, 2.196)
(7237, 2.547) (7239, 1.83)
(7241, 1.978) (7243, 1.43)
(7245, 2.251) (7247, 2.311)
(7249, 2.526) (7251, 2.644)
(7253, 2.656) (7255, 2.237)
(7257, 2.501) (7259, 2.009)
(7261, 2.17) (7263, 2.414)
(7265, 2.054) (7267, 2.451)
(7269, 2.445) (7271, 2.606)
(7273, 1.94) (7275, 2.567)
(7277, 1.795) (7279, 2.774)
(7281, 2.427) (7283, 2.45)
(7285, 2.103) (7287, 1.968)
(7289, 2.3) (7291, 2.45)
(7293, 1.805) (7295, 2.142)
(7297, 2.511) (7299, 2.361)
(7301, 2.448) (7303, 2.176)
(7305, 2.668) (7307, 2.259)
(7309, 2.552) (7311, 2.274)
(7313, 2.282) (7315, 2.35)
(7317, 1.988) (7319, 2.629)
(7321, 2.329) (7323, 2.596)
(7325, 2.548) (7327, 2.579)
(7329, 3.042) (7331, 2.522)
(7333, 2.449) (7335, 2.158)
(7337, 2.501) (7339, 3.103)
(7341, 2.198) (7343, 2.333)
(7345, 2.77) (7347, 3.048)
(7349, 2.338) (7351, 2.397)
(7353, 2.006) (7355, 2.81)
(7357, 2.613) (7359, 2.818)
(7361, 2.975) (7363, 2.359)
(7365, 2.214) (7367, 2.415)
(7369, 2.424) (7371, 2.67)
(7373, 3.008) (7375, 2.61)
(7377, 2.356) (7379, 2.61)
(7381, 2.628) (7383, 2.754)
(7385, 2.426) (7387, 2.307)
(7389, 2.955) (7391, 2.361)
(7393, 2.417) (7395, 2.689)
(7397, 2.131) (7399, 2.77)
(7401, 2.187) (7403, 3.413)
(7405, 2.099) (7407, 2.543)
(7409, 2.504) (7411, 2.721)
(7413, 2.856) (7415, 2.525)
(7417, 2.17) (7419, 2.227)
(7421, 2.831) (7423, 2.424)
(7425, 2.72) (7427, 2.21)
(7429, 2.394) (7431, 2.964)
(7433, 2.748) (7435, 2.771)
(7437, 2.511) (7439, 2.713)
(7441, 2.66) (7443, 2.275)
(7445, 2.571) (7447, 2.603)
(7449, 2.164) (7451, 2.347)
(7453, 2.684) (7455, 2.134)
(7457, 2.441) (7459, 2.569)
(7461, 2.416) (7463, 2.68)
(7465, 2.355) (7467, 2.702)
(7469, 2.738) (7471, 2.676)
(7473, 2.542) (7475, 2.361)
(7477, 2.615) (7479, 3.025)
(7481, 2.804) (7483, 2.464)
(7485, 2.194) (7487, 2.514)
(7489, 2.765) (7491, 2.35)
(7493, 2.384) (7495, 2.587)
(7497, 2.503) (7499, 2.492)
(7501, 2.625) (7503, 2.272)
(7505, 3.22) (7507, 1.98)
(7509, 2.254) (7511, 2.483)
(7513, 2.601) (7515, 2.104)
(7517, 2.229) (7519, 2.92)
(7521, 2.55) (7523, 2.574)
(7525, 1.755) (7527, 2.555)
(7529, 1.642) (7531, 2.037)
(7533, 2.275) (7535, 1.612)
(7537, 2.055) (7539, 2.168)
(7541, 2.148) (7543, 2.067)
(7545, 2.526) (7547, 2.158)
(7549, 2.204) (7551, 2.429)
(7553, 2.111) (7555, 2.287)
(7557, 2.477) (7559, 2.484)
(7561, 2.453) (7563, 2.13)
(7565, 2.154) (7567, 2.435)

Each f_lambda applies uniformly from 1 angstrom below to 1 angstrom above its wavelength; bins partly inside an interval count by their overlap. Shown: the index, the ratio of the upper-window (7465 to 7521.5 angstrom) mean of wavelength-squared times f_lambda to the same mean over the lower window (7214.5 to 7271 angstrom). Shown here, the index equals 1.17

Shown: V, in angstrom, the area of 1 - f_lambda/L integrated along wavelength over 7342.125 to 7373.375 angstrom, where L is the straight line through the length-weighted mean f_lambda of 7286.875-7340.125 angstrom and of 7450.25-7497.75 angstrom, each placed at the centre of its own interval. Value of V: -1.53 angstrom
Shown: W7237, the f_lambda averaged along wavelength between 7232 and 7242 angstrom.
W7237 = 2.14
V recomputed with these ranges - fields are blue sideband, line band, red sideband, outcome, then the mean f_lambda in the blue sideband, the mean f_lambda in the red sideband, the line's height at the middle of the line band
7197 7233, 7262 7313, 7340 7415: 3.19 angstrom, 2.4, 2.56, 2.47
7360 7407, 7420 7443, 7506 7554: -1.58 angstrom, 2.56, 2.23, 2.45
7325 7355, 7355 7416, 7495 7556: -2.47 angstrom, 2.54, 2.3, 2.48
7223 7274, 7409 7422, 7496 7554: -1.48 angstrom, 2.28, 2.29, 2.29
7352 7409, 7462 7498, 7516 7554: -3.64 angstrom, 2.56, 2.21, 2.33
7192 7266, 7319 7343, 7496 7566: -2.33 angstrom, 2.32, 2.3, 2.32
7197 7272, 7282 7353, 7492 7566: -2.57 angstrom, 2.33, 2.31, 2.33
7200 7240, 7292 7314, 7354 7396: 1.44 angstrom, 2.35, 2.59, 2.48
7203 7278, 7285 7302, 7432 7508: 0.90 angstrom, 2.31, 2.54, 2.36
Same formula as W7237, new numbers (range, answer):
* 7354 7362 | 2.8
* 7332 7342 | 2.48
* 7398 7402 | 2.48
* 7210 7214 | 2.17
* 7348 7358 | 2.43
